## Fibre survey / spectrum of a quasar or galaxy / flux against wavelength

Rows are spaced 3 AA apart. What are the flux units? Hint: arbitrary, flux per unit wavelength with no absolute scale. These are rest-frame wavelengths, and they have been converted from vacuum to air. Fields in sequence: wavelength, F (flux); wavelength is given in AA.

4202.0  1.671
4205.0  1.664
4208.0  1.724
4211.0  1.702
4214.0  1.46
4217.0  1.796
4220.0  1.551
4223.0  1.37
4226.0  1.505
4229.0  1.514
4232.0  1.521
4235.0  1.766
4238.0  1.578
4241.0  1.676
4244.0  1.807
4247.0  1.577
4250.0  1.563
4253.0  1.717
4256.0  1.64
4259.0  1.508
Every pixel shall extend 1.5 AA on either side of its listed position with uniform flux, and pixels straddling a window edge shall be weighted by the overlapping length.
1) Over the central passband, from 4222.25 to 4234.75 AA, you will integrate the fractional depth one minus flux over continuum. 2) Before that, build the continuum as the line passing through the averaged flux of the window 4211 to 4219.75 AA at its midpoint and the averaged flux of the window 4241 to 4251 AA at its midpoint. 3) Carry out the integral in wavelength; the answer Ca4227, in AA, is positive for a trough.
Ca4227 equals 1.0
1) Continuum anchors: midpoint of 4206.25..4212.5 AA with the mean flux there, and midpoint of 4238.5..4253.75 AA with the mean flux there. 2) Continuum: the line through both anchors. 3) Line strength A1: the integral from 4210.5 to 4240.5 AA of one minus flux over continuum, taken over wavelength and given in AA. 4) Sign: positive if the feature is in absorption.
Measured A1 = 2.0 AA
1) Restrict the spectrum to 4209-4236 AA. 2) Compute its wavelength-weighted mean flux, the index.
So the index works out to 1.58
